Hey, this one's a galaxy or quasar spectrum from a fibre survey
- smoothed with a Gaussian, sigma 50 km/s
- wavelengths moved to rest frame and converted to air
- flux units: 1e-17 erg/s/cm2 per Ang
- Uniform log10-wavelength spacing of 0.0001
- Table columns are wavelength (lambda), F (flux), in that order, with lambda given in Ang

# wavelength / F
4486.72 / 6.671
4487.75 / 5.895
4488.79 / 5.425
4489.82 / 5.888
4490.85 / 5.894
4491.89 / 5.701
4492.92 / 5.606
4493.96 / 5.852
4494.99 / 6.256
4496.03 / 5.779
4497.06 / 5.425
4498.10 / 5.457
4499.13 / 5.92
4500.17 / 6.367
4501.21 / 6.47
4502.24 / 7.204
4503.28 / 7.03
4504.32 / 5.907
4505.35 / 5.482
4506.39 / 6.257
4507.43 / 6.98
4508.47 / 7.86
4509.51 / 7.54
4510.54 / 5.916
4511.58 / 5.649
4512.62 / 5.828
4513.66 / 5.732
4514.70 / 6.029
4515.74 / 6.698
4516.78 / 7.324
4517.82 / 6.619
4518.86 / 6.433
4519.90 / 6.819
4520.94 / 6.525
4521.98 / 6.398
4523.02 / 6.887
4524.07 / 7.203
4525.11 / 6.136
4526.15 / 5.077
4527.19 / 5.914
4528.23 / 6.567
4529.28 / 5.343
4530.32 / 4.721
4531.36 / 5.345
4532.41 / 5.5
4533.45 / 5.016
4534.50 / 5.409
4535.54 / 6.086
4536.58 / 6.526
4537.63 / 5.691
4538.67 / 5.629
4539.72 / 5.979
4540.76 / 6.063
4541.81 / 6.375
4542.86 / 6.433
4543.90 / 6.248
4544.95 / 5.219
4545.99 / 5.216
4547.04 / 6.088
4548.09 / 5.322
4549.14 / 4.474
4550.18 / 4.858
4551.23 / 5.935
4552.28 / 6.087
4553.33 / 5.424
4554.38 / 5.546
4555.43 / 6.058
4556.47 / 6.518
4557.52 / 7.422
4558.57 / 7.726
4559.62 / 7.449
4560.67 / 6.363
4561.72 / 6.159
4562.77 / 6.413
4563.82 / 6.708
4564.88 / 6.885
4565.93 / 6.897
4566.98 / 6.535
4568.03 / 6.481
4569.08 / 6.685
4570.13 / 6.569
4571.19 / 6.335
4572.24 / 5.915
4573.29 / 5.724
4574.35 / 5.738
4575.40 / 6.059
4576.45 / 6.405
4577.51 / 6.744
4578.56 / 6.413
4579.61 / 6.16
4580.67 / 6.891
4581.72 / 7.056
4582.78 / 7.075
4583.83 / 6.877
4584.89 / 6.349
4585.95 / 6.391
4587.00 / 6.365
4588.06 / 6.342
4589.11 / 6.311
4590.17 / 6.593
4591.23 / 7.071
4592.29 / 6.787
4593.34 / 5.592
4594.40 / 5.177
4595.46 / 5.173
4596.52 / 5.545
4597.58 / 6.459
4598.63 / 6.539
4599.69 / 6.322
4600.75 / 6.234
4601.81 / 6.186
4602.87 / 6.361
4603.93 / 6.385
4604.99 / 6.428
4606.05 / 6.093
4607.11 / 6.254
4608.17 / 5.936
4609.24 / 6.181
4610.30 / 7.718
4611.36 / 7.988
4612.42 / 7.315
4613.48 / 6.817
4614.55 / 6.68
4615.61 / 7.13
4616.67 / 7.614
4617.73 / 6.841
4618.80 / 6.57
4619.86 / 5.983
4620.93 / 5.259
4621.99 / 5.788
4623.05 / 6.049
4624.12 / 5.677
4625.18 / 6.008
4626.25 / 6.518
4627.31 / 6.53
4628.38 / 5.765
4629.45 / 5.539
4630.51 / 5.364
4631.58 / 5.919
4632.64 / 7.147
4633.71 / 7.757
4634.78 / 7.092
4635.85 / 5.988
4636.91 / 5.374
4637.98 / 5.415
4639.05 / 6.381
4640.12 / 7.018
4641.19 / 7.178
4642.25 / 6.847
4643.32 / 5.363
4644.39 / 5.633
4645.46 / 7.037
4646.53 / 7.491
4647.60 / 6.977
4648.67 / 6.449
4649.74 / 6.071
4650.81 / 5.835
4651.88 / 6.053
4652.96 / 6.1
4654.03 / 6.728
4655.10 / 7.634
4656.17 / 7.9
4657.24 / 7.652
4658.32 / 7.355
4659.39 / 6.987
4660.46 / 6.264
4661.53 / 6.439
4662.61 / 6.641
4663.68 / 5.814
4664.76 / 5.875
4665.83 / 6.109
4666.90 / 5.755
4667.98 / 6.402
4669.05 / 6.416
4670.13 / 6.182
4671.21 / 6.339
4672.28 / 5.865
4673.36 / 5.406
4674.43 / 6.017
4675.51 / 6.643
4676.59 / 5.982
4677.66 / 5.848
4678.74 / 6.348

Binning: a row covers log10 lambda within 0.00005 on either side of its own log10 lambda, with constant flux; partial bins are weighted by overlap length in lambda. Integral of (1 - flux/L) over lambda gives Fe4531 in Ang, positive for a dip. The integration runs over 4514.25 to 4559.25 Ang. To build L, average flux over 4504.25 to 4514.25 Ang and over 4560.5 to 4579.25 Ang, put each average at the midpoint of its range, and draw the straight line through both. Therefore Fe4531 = 2.4 Ang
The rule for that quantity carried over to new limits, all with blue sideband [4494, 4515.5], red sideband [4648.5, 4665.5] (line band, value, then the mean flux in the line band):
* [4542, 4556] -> 1.6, 5.63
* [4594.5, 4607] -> 0.7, 6.13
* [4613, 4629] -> 0.4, 6.34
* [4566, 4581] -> 0.2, 6.34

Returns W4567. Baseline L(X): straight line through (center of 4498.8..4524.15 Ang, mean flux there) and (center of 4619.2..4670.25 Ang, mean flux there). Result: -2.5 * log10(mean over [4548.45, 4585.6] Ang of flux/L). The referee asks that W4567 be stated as 0.02 mag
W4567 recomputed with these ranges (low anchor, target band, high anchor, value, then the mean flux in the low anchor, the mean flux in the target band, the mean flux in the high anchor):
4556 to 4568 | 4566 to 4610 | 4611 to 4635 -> 0.057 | 6.81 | 6.32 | 6.47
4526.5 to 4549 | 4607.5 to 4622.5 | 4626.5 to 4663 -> -0.066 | 5.72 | 6.7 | 6.53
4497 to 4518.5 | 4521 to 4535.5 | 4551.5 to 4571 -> 0.107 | 6.39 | 5.84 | 6.54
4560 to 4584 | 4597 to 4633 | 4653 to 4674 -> 0.016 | 6.48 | 6.4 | 6.5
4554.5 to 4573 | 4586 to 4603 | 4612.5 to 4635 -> 0.053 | 6.62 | 6.19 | 6.39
